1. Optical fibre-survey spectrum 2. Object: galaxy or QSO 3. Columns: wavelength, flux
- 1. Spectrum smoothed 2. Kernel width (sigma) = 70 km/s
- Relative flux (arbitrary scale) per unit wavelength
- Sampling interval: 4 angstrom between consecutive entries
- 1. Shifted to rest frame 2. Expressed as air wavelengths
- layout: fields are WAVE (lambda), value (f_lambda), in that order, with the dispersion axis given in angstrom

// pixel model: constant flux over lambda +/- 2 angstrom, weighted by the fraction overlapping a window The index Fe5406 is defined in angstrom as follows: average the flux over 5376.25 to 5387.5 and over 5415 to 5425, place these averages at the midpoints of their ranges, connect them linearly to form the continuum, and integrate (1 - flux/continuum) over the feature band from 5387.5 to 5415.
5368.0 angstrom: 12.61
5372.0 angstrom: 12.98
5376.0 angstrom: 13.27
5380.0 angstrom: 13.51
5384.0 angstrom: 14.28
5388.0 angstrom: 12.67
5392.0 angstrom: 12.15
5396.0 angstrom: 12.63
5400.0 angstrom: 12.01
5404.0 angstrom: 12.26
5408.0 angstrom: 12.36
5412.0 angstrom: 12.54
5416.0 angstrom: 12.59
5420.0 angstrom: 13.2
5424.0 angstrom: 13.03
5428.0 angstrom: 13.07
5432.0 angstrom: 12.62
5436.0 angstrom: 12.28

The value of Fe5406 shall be 1.92 angstrom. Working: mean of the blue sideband 13.6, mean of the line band 12.4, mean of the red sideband 13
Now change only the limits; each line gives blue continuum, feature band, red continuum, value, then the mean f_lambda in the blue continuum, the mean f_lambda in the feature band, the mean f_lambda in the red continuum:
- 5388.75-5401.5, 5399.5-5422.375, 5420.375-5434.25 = 0.2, 12.3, 12.5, 12.9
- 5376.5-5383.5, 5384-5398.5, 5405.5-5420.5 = 0.6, 13.6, 12.7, 12.6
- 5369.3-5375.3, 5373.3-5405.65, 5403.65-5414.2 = -0.3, 13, 12.9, 12.4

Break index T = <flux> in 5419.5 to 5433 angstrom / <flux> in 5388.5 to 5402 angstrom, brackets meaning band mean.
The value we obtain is 1.1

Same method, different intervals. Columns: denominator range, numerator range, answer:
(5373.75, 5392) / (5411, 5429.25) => 0.97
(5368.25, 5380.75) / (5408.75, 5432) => 0.98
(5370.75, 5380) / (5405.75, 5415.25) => 0.94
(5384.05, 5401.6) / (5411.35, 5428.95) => 1.03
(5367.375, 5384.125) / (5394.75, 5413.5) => 0.93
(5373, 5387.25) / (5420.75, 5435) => 0.95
